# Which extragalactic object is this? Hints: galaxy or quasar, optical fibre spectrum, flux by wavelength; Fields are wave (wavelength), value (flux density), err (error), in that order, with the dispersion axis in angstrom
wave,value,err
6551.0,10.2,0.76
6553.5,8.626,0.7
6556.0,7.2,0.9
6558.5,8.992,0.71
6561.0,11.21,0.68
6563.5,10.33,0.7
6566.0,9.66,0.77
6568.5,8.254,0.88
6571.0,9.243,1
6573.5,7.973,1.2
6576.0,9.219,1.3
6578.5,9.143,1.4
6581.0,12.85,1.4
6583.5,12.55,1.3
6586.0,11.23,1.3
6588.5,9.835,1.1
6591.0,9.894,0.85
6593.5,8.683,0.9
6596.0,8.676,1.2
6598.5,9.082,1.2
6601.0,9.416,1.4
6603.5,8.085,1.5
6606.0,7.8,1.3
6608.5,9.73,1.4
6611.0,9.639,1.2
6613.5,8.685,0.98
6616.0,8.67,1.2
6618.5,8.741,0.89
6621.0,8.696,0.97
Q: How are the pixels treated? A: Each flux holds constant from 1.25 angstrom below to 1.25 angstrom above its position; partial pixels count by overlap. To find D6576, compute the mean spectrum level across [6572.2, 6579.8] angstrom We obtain 8.81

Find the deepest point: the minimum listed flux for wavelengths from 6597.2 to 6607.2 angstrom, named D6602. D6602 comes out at 7.8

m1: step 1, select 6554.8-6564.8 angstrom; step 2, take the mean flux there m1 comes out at 9.45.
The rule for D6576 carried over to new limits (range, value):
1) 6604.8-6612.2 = 9.06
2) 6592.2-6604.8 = 8.79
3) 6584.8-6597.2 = 9.66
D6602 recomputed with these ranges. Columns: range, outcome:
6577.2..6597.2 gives 8.676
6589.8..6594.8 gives 8.683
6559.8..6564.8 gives 10.33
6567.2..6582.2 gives 7.973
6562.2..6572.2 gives 8.254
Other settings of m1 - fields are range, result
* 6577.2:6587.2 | 11.4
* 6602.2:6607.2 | 7.96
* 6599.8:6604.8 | 8.73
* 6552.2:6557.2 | 7.94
